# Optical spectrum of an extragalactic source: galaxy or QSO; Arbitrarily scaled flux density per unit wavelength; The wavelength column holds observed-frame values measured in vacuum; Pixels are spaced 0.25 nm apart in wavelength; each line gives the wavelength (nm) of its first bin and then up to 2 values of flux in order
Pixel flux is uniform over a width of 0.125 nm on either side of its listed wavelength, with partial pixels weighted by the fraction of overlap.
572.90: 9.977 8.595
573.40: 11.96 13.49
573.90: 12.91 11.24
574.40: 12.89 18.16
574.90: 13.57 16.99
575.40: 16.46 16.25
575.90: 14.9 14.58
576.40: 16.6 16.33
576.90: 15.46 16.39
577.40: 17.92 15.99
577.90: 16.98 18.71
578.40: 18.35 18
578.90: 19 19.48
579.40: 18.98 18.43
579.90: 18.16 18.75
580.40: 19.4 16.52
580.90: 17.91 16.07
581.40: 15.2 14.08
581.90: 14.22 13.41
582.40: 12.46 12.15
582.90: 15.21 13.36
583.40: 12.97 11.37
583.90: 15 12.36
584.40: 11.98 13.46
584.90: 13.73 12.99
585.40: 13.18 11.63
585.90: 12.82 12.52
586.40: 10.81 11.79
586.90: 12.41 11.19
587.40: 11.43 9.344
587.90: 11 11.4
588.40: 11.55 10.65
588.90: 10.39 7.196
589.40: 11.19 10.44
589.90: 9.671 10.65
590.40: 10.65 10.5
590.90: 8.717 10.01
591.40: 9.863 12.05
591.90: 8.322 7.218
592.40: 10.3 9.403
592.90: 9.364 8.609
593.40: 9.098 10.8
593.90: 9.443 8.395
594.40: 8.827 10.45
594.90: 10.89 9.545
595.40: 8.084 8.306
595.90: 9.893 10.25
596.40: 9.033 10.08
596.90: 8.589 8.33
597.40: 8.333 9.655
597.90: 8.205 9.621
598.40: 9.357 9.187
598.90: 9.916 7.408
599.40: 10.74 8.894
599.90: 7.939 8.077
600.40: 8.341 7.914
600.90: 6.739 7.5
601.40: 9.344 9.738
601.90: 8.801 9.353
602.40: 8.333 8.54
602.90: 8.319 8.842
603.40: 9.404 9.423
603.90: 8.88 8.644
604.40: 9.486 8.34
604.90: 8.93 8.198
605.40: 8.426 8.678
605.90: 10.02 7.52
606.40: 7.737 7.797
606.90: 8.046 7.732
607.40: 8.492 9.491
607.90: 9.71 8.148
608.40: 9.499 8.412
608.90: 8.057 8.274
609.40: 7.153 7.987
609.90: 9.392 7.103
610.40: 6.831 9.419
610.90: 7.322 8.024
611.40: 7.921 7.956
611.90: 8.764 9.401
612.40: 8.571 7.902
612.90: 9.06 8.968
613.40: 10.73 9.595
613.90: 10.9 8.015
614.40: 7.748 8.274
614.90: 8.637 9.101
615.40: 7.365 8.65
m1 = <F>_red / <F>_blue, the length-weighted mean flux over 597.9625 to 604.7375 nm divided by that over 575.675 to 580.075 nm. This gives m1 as 0.5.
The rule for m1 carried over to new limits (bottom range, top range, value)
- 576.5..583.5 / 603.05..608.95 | 0.53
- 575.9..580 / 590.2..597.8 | 0.54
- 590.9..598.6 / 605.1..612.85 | 0.89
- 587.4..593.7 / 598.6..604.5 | 0.88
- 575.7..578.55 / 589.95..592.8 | 0.59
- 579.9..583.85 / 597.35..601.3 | 0.58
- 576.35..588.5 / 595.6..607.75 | 0.60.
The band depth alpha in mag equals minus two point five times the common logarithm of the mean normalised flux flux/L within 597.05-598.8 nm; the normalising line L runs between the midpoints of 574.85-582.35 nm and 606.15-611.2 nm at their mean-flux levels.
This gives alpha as 0.25 mag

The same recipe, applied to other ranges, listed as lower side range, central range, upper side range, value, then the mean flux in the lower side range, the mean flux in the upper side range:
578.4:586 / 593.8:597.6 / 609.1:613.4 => 0.281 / 15.1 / 8.31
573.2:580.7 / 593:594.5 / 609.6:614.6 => 0.344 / 16.3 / 8.58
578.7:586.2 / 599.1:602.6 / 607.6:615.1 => 0.264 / 14.9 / 8.57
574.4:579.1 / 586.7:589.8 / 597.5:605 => 0.209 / 16.6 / 8.79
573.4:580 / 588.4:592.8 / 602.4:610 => 0.269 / 16.3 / 8.58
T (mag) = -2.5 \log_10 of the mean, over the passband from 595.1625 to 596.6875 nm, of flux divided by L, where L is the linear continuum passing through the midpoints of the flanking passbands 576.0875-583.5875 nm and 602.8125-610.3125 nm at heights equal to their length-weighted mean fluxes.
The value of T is 0.25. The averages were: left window 16.3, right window 8.53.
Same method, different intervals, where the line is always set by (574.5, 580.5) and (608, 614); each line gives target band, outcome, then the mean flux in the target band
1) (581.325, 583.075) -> 0.163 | 13.8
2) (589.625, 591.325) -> 0.348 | 10.1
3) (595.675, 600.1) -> 0.294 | 9.11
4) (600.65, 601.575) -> 0.360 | 7.97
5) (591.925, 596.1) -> 0.360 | 9.28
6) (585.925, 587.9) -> 0.282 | 11.4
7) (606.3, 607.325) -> 0.221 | 7.86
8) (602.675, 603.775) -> 0.179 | 8.96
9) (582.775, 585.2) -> 0.173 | 13.3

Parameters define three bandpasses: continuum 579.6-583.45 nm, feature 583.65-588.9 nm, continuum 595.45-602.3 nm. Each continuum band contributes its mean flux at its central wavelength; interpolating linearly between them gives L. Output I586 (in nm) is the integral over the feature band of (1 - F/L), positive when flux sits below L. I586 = 0.65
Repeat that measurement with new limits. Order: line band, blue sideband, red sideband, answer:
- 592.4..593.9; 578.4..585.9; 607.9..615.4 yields 0.374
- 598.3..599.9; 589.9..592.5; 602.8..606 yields 0.020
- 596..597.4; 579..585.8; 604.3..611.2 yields 0.254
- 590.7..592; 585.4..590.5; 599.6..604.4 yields 0.069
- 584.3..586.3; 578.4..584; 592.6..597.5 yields 0.174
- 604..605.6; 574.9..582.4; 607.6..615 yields 0.239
